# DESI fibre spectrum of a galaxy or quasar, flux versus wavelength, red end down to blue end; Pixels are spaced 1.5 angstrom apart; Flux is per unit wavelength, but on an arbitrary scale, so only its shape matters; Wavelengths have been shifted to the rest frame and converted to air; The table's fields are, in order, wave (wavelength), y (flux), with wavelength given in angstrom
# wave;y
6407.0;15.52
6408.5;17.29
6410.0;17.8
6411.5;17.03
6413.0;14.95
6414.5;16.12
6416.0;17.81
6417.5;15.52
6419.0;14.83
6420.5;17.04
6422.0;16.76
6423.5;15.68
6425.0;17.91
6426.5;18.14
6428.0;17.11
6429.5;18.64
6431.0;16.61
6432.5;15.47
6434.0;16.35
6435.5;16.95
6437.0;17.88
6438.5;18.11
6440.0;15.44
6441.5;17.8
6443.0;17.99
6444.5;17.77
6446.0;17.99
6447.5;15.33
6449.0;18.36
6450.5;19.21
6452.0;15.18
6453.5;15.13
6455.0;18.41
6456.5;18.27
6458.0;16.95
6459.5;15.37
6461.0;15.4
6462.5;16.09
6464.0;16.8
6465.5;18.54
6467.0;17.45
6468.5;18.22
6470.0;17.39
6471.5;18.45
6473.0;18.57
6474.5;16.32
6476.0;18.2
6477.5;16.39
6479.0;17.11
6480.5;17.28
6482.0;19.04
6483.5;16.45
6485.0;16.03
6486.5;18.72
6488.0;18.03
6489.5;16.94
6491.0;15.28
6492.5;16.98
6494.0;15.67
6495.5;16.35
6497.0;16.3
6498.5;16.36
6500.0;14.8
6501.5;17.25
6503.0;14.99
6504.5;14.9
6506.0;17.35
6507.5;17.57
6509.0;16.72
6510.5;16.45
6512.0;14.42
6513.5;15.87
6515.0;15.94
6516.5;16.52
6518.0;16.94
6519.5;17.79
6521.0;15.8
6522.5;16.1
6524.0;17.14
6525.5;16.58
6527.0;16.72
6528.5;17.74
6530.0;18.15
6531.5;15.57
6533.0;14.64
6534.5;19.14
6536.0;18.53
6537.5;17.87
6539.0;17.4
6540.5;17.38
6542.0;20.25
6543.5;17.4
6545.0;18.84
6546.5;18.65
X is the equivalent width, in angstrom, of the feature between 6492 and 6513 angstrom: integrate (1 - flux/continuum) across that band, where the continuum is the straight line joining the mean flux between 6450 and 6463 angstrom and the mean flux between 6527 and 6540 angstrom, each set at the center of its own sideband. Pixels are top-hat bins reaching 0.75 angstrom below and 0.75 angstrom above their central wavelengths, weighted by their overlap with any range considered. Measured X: 1.13 angstrom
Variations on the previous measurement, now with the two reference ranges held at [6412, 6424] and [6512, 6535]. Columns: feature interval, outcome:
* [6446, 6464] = -0.52 angstrom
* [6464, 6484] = -1.53 angstrom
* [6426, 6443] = -1.01 angstrom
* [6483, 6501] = -0.05 angstrom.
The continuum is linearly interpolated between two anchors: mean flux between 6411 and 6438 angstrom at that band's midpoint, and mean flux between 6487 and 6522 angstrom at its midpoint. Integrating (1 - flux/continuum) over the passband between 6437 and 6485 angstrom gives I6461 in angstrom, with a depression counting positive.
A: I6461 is -2.1 angstrom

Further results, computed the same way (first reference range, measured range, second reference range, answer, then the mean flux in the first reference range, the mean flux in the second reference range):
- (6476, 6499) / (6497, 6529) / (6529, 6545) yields 1.75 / 16.9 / 17.7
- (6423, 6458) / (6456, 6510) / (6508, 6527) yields -0.44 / 17.2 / 16.4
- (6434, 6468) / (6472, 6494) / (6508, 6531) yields -0.44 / 17.1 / 16.6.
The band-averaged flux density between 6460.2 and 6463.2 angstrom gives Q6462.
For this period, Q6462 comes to 15.7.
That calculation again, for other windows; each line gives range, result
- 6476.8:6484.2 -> 17.3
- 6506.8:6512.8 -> 16.3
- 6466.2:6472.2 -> 17.9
